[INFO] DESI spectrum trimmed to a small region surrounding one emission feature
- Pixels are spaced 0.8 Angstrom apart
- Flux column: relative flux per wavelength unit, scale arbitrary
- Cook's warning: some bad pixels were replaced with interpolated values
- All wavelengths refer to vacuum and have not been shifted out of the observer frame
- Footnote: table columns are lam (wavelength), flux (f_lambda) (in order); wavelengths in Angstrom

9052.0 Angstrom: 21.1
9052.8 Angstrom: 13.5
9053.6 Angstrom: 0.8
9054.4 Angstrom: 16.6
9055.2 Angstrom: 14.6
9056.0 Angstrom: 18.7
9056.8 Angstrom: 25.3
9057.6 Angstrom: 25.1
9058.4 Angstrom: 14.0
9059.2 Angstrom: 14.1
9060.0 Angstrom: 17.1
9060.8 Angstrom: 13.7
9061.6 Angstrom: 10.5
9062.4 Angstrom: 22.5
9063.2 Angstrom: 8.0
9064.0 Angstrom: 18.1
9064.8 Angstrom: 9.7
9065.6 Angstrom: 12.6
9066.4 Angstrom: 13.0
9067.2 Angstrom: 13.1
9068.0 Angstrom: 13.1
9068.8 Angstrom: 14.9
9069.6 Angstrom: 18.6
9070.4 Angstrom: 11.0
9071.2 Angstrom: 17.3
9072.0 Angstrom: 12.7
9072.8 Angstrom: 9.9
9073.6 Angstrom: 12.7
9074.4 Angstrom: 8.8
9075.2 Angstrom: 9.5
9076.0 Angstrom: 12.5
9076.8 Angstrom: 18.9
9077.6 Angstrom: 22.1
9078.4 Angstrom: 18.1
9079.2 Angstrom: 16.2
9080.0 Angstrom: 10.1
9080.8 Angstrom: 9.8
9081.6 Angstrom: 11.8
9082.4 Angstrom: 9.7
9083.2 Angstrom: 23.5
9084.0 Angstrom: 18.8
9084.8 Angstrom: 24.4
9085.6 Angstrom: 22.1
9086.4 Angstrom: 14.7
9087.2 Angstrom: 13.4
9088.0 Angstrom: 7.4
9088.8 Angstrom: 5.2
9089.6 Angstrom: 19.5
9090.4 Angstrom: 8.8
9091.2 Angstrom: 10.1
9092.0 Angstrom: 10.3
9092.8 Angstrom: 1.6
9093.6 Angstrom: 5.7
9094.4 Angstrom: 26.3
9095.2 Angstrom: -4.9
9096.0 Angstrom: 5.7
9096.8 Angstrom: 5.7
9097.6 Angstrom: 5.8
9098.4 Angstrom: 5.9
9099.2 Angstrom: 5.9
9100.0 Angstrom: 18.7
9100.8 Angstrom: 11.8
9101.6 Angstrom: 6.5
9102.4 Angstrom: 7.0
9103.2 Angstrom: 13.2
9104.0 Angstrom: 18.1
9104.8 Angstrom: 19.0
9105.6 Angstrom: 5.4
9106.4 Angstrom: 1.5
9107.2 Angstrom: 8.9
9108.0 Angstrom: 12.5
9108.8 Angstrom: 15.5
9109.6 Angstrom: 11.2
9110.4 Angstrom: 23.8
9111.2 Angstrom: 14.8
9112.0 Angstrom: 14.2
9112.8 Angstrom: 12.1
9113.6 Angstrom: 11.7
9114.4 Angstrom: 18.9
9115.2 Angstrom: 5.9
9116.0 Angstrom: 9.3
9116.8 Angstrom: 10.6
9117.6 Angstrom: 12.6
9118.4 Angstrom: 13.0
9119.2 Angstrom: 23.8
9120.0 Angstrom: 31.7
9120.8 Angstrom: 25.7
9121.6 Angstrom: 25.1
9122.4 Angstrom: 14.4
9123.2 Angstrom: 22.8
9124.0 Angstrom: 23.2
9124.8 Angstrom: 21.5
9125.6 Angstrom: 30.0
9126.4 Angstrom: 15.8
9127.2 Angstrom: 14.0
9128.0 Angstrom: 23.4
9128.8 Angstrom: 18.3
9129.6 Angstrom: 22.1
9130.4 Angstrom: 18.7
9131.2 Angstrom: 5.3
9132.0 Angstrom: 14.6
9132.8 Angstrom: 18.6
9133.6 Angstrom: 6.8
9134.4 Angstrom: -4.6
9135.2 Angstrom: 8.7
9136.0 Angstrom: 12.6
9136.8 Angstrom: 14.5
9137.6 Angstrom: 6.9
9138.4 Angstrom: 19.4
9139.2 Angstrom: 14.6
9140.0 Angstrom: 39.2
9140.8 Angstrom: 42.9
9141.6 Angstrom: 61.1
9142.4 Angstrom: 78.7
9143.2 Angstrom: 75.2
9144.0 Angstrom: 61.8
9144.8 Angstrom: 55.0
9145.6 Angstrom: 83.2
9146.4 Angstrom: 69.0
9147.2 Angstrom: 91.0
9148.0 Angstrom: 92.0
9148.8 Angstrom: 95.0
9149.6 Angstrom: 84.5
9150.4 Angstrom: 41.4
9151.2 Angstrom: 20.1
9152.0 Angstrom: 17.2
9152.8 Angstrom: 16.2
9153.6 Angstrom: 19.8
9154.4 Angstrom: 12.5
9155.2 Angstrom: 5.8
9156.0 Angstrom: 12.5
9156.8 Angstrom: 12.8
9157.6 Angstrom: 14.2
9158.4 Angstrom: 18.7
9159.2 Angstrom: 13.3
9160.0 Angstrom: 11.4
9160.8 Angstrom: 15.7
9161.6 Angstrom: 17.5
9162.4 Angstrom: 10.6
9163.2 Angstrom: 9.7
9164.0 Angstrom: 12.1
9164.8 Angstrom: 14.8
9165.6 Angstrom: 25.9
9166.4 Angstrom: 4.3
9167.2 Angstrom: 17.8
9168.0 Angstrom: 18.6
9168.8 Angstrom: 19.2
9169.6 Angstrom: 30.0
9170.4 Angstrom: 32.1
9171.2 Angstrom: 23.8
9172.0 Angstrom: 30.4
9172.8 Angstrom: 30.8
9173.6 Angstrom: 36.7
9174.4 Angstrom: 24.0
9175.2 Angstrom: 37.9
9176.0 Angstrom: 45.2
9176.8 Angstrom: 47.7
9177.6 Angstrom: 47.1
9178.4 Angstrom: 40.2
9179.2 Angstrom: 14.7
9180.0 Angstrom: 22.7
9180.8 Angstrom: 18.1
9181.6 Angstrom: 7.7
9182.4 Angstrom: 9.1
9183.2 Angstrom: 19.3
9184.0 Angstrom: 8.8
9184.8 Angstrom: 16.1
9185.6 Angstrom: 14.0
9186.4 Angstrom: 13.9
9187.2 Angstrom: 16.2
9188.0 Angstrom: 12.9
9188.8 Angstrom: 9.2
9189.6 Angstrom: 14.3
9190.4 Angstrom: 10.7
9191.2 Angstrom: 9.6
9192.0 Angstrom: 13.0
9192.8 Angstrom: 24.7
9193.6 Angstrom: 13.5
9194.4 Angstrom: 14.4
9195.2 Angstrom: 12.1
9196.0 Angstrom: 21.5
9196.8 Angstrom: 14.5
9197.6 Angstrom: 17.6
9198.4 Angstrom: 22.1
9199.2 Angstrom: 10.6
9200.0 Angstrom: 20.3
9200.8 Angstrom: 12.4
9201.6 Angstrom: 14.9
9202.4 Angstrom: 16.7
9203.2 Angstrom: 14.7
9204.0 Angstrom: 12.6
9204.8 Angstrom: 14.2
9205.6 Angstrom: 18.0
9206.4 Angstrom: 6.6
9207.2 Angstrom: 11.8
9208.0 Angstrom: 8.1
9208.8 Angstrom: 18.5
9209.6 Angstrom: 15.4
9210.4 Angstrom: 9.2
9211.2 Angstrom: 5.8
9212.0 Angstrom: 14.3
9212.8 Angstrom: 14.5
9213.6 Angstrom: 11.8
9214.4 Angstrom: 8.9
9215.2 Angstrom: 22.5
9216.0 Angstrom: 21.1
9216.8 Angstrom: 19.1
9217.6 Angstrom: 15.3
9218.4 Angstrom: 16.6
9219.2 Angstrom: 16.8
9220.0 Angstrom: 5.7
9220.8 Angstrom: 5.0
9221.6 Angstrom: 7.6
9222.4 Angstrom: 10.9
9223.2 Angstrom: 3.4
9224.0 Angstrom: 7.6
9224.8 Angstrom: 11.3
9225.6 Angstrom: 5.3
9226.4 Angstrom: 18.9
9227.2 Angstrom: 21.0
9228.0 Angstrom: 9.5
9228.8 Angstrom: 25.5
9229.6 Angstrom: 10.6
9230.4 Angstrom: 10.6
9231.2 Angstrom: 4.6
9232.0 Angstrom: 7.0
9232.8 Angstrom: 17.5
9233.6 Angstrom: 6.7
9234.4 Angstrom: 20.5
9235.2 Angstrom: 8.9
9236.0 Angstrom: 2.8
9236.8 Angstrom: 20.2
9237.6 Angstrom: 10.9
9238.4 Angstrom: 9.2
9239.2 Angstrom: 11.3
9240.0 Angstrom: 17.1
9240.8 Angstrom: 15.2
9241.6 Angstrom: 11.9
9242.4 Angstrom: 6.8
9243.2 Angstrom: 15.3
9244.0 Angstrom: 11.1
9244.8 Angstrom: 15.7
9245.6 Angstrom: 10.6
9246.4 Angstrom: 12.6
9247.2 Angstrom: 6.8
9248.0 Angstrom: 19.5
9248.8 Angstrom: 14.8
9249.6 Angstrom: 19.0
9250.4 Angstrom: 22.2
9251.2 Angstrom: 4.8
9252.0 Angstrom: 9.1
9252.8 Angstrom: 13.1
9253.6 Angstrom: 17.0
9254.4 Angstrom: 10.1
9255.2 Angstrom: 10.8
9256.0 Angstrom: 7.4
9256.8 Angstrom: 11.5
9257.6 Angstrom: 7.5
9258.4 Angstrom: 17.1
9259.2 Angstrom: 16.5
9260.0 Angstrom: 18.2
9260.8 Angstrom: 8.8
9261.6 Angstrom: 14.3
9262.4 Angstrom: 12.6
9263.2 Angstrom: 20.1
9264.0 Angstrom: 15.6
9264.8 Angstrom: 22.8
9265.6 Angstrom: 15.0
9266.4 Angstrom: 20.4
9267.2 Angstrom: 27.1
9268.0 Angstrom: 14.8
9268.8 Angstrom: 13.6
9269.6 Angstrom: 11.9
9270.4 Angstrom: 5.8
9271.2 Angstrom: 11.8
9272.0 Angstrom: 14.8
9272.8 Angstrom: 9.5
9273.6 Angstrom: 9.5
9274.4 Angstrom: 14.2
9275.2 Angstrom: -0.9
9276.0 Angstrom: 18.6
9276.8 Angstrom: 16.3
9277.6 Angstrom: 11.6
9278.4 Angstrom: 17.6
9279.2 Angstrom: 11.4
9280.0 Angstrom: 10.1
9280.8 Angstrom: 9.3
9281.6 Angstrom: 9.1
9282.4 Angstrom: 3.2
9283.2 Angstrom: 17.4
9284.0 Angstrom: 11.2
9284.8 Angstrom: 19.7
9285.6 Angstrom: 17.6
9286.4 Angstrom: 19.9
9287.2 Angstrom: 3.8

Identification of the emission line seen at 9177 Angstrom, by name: [N II]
